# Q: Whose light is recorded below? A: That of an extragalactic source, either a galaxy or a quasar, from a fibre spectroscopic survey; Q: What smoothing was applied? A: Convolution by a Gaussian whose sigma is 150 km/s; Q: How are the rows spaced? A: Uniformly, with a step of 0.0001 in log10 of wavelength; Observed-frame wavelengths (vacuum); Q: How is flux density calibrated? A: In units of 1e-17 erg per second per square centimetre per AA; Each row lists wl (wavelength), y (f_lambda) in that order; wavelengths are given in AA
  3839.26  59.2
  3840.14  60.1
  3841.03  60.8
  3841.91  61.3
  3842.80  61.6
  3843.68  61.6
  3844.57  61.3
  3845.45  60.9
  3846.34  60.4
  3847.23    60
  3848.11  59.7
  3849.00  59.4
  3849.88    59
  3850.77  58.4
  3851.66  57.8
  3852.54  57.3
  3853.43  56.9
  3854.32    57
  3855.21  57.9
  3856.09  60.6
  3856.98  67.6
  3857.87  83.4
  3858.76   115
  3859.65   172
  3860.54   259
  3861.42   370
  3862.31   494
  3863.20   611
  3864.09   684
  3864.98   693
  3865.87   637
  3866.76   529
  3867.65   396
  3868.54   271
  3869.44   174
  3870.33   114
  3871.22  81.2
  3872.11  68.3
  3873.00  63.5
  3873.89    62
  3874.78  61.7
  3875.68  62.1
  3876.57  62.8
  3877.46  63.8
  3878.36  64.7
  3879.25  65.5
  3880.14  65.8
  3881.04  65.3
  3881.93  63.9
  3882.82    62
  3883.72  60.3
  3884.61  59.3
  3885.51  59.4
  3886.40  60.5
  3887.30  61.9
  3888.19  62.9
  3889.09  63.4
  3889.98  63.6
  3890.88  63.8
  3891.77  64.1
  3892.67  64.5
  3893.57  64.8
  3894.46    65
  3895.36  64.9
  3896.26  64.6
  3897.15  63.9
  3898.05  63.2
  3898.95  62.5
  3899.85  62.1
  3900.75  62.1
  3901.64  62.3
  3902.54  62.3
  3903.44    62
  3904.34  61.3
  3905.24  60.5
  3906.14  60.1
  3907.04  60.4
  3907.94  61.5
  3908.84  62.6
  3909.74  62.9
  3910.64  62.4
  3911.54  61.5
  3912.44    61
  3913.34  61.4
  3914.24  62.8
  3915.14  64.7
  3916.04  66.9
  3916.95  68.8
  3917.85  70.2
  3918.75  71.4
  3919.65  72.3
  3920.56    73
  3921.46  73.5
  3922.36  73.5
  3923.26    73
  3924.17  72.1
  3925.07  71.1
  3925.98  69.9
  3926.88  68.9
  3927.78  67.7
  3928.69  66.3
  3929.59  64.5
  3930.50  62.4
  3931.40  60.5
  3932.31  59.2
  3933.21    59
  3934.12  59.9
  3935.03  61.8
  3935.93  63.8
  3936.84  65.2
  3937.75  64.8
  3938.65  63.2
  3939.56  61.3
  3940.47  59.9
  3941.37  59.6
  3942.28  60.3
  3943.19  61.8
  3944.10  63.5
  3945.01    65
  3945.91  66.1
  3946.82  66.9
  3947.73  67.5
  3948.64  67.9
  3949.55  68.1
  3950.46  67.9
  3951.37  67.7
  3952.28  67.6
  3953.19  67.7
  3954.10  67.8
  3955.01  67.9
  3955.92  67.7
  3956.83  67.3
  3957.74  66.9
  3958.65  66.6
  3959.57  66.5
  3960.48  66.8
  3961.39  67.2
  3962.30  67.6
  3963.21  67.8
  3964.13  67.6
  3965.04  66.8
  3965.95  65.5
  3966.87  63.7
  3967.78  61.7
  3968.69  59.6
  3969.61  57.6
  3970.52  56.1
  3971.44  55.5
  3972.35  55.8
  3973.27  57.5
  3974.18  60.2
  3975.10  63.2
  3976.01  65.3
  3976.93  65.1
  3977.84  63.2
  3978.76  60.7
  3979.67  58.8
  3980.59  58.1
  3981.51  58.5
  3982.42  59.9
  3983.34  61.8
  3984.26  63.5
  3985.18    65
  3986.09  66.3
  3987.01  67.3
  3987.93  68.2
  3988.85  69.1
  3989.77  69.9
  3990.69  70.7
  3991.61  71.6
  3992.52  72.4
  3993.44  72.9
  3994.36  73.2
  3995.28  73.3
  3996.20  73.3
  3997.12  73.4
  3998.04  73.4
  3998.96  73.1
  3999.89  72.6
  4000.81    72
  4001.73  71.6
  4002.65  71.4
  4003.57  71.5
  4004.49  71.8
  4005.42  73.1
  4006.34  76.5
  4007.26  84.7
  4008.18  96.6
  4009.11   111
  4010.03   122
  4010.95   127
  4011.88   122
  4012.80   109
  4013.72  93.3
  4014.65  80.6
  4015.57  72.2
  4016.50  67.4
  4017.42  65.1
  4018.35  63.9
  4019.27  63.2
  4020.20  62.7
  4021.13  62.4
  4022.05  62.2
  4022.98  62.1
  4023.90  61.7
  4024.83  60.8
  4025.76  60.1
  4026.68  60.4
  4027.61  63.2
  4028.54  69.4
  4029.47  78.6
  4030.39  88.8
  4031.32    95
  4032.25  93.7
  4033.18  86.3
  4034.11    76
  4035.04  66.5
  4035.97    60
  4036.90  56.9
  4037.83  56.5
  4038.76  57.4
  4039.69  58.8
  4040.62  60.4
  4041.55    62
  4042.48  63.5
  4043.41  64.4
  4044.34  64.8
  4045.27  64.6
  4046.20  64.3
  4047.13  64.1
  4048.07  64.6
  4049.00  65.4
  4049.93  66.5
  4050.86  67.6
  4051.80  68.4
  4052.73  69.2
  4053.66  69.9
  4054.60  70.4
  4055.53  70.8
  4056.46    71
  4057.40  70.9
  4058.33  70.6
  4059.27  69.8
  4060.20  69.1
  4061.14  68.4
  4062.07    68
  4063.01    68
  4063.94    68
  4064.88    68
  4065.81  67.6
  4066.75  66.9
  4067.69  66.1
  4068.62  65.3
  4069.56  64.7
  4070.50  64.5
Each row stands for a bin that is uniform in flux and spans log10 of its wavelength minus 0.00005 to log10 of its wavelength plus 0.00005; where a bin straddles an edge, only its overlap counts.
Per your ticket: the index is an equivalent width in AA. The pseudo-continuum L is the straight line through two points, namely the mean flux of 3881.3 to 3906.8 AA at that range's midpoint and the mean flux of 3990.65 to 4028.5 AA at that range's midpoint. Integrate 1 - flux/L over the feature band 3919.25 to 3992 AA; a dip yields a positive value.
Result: 5.1 AA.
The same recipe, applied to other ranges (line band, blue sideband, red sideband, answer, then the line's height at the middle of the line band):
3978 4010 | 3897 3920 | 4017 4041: -2.8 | 66.3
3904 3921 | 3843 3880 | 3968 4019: 8.9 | 135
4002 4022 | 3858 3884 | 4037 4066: 3.4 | 100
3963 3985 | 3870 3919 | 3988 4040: 3.2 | 71.7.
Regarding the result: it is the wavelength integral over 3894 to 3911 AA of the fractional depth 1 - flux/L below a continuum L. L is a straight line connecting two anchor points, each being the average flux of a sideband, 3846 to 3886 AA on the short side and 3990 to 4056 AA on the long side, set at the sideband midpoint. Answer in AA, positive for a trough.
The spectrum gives 9.7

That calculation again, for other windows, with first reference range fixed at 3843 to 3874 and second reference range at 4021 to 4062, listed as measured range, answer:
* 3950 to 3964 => 6.56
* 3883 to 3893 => 6.45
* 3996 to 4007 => 2.60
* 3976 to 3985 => 3.99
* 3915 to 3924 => 4.82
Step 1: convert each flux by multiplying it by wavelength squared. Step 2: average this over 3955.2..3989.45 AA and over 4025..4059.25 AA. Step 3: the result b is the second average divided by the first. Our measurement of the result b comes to 1.11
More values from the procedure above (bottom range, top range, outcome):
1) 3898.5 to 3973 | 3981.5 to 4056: 1.17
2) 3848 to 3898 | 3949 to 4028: 0.51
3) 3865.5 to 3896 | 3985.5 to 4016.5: 0.76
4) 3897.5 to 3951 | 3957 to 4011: 1.11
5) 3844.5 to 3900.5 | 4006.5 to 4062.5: 0.58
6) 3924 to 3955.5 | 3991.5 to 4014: 1.34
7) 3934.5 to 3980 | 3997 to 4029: 1.24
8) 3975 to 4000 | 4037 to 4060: 1.00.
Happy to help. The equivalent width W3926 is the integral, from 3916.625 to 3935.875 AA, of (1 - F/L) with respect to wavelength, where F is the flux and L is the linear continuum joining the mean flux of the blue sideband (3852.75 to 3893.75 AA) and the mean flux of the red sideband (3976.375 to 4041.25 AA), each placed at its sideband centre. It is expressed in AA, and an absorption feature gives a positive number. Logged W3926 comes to 9.2 AA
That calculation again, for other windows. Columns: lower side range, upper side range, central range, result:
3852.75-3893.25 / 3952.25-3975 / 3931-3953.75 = 6.0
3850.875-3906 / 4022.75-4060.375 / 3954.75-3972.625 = 6.6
